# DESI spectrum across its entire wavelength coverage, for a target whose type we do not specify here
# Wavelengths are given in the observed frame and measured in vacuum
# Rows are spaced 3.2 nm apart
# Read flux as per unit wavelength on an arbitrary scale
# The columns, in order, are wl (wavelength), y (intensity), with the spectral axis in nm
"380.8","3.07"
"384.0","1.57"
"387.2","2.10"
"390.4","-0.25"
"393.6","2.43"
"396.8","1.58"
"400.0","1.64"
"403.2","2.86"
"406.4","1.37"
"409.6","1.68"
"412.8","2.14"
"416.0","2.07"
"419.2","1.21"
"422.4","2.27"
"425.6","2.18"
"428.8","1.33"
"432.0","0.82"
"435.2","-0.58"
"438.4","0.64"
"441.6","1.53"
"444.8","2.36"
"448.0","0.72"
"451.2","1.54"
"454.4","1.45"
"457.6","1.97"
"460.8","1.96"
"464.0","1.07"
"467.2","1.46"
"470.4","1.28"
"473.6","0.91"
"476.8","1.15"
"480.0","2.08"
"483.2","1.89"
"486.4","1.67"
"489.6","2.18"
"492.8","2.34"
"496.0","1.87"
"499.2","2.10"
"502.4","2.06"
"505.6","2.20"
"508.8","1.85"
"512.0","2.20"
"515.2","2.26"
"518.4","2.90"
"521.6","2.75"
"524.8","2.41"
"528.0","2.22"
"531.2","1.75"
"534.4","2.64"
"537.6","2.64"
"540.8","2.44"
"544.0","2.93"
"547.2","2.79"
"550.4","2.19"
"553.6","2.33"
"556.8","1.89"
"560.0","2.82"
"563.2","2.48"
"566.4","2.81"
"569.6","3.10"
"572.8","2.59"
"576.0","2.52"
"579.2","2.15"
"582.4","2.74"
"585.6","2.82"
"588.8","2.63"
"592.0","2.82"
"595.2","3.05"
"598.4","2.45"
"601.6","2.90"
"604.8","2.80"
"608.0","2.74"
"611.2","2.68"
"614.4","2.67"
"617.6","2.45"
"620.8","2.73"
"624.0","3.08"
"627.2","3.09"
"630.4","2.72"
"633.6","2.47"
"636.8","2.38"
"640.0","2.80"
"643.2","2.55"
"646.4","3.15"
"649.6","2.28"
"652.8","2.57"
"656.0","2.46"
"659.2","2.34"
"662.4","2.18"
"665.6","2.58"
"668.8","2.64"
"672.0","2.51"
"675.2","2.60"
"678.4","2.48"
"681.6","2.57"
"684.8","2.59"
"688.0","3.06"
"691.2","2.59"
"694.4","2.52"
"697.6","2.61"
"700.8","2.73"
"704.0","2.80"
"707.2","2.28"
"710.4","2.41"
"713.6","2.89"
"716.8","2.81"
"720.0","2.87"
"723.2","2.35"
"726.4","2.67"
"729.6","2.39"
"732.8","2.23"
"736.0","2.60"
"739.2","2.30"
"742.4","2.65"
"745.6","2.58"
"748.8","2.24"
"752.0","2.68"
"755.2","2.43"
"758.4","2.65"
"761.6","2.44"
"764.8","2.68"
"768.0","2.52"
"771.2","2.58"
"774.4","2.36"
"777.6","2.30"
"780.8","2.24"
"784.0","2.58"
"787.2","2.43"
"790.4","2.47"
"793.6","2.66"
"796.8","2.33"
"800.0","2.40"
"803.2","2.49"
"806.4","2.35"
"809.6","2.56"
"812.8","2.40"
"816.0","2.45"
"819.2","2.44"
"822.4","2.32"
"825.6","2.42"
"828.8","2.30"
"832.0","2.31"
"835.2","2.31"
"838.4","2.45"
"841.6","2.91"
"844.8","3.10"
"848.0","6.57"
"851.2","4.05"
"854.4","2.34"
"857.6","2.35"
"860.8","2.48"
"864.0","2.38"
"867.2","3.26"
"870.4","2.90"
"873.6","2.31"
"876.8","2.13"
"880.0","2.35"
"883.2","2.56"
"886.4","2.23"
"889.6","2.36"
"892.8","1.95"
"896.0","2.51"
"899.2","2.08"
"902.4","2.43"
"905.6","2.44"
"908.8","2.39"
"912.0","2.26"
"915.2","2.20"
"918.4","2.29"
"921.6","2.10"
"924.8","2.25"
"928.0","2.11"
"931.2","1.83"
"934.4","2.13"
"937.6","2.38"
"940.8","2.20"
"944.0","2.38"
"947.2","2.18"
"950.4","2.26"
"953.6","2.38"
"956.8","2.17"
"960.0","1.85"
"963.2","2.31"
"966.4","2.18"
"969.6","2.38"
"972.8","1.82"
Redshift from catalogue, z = 0.29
